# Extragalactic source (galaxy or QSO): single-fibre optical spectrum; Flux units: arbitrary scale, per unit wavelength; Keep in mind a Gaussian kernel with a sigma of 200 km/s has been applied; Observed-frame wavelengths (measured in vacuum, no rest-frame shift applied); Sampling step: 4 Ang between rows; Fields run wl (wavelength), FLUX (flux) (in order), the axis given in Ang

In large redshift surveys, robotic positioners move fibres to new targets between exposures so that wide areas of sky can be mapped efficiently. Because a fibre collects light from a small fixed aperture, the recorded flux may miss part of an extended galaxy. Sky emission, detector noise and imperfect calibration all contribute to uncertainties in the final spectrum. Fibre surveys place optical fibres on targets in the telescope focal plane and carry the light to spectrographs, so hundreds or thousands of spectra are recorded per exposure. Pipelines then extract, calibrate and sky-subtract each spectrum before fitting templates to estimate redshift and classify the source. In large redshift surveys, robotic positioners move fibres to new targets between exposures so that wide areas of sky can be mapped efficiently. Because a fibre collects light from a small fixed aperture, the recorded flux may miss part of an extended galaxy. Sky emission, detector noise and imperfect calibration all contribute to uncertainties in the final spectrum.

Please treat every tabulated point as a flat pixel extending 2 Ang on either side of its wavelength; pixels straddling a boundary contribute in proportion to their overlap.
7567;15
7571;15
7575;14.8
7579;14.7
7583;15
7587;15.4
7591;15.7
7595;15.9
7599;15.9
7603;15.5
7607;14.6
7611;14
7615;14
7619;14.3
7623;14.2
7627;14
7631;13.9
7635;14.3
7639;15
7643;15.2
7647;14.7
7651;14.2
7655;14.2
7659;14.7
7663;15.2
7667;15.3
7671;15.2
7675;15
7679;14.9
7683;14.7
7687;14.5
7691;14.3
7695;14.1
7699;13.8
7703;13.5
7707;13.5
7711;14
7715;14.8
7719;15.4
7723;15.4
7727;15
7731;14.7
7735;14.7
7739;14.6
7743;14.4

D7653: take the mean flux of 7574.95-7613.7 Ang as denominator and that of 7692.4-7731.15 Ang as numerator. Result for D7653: 1.0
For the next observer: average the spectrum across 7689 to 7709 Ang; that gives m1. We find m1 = 13.8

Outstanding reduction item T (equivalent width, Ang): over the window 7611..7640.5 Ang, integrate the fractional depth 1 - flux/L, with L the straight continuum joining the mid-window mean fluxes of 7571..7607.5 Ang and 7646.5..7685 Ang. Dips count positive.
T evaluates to 1.7 Ang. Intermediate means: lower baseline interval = 15.3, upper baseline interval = 14.8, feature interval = 14.2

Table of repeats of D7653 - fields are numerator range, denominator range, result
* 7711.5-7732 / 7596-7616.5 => 1.01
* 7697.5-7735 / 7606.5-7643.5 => 1.01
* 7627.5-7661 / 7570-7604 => 0.95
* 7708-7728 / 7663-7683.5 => 0.99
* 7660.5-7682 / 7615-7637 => 1.07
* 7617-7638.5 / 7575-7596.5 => 0.93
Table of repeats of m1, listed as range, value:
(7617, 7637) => 14.1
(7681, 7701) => 14.3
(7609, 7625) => 14.1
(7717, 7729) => 15.3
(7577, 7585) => 14.8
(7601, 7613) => 14.7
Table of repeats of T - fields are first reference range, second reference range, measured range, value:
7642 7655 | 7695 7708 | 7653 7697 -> -1.9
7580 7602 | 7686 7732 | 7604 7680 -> 2.3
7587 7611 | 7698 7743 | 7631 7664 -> 0.9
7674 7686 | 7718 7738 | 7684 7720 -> 1.7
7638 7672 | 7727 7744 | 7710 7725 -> -0.3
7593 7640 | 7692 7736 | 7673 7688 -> -0.3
